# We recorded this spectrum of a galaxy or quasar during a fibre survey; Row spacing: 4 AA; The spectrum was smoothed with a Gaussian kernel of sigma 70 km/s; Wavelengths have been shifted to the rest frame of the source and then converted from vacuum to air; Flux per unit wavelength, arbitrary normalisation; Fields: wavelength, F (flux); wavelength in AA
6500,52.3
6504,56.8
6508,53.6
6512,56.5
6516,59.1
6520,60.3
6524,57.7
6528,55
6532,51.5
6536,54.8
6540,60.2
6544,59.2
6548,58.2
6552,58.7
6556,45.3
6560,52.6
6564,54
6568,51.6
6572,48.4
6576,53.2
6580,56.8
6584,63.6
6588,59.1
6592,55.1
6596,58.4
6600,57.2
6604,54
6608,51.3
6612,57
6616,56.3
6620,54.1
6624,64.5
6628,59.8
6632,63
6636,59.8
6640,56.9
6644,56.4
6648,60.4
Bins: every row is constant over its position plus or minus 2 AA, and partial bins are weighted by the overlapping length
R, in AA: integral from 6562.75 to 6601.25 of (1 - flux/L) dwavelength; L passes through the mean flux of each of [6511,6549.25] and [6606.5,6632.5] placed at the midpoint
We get 1.24 AA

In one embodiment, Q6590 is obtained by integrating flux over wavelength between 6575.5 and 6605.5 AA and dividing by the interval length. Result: 57.4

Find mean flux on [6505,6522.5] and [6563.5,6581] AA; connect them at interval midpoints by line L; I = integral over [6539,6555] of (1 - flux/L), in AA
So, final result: -1.0 AA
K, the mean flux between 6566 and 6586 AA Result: 54.7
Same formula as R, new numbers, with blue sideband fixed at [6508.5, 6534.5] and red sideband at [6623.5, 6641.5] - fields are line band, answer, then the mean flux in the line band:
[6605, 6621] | 1.39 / 54.7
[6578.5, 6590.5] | -0.19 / 59.8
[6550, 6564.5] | 1.33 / 52.5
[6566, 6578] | 1.50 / 51.1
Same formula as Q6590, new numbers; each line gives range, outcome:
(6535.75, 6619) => 55.5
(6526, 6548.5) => 56.4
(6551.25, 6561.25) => 51.4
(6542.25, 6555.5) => 57.2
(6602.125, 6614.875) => 54.3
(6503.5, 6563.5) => 55.9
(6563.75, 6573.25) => 51.1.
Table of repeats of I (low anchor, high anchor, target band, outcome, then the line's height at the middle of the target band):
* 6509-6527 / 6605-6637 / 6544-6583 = 2.8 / 58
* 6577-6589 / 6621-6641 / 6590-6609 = 1.4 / 59.8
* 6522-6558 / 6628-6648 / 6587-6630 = 0.9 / 58.2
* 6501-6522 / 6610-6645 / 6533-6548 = -0.1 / 57.4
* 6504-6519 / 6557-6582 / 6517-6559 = -1.0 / 54.8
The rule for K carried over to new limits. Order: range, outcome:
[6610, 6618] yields 56.6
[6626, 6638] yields 60.9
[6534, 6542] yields 57.5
